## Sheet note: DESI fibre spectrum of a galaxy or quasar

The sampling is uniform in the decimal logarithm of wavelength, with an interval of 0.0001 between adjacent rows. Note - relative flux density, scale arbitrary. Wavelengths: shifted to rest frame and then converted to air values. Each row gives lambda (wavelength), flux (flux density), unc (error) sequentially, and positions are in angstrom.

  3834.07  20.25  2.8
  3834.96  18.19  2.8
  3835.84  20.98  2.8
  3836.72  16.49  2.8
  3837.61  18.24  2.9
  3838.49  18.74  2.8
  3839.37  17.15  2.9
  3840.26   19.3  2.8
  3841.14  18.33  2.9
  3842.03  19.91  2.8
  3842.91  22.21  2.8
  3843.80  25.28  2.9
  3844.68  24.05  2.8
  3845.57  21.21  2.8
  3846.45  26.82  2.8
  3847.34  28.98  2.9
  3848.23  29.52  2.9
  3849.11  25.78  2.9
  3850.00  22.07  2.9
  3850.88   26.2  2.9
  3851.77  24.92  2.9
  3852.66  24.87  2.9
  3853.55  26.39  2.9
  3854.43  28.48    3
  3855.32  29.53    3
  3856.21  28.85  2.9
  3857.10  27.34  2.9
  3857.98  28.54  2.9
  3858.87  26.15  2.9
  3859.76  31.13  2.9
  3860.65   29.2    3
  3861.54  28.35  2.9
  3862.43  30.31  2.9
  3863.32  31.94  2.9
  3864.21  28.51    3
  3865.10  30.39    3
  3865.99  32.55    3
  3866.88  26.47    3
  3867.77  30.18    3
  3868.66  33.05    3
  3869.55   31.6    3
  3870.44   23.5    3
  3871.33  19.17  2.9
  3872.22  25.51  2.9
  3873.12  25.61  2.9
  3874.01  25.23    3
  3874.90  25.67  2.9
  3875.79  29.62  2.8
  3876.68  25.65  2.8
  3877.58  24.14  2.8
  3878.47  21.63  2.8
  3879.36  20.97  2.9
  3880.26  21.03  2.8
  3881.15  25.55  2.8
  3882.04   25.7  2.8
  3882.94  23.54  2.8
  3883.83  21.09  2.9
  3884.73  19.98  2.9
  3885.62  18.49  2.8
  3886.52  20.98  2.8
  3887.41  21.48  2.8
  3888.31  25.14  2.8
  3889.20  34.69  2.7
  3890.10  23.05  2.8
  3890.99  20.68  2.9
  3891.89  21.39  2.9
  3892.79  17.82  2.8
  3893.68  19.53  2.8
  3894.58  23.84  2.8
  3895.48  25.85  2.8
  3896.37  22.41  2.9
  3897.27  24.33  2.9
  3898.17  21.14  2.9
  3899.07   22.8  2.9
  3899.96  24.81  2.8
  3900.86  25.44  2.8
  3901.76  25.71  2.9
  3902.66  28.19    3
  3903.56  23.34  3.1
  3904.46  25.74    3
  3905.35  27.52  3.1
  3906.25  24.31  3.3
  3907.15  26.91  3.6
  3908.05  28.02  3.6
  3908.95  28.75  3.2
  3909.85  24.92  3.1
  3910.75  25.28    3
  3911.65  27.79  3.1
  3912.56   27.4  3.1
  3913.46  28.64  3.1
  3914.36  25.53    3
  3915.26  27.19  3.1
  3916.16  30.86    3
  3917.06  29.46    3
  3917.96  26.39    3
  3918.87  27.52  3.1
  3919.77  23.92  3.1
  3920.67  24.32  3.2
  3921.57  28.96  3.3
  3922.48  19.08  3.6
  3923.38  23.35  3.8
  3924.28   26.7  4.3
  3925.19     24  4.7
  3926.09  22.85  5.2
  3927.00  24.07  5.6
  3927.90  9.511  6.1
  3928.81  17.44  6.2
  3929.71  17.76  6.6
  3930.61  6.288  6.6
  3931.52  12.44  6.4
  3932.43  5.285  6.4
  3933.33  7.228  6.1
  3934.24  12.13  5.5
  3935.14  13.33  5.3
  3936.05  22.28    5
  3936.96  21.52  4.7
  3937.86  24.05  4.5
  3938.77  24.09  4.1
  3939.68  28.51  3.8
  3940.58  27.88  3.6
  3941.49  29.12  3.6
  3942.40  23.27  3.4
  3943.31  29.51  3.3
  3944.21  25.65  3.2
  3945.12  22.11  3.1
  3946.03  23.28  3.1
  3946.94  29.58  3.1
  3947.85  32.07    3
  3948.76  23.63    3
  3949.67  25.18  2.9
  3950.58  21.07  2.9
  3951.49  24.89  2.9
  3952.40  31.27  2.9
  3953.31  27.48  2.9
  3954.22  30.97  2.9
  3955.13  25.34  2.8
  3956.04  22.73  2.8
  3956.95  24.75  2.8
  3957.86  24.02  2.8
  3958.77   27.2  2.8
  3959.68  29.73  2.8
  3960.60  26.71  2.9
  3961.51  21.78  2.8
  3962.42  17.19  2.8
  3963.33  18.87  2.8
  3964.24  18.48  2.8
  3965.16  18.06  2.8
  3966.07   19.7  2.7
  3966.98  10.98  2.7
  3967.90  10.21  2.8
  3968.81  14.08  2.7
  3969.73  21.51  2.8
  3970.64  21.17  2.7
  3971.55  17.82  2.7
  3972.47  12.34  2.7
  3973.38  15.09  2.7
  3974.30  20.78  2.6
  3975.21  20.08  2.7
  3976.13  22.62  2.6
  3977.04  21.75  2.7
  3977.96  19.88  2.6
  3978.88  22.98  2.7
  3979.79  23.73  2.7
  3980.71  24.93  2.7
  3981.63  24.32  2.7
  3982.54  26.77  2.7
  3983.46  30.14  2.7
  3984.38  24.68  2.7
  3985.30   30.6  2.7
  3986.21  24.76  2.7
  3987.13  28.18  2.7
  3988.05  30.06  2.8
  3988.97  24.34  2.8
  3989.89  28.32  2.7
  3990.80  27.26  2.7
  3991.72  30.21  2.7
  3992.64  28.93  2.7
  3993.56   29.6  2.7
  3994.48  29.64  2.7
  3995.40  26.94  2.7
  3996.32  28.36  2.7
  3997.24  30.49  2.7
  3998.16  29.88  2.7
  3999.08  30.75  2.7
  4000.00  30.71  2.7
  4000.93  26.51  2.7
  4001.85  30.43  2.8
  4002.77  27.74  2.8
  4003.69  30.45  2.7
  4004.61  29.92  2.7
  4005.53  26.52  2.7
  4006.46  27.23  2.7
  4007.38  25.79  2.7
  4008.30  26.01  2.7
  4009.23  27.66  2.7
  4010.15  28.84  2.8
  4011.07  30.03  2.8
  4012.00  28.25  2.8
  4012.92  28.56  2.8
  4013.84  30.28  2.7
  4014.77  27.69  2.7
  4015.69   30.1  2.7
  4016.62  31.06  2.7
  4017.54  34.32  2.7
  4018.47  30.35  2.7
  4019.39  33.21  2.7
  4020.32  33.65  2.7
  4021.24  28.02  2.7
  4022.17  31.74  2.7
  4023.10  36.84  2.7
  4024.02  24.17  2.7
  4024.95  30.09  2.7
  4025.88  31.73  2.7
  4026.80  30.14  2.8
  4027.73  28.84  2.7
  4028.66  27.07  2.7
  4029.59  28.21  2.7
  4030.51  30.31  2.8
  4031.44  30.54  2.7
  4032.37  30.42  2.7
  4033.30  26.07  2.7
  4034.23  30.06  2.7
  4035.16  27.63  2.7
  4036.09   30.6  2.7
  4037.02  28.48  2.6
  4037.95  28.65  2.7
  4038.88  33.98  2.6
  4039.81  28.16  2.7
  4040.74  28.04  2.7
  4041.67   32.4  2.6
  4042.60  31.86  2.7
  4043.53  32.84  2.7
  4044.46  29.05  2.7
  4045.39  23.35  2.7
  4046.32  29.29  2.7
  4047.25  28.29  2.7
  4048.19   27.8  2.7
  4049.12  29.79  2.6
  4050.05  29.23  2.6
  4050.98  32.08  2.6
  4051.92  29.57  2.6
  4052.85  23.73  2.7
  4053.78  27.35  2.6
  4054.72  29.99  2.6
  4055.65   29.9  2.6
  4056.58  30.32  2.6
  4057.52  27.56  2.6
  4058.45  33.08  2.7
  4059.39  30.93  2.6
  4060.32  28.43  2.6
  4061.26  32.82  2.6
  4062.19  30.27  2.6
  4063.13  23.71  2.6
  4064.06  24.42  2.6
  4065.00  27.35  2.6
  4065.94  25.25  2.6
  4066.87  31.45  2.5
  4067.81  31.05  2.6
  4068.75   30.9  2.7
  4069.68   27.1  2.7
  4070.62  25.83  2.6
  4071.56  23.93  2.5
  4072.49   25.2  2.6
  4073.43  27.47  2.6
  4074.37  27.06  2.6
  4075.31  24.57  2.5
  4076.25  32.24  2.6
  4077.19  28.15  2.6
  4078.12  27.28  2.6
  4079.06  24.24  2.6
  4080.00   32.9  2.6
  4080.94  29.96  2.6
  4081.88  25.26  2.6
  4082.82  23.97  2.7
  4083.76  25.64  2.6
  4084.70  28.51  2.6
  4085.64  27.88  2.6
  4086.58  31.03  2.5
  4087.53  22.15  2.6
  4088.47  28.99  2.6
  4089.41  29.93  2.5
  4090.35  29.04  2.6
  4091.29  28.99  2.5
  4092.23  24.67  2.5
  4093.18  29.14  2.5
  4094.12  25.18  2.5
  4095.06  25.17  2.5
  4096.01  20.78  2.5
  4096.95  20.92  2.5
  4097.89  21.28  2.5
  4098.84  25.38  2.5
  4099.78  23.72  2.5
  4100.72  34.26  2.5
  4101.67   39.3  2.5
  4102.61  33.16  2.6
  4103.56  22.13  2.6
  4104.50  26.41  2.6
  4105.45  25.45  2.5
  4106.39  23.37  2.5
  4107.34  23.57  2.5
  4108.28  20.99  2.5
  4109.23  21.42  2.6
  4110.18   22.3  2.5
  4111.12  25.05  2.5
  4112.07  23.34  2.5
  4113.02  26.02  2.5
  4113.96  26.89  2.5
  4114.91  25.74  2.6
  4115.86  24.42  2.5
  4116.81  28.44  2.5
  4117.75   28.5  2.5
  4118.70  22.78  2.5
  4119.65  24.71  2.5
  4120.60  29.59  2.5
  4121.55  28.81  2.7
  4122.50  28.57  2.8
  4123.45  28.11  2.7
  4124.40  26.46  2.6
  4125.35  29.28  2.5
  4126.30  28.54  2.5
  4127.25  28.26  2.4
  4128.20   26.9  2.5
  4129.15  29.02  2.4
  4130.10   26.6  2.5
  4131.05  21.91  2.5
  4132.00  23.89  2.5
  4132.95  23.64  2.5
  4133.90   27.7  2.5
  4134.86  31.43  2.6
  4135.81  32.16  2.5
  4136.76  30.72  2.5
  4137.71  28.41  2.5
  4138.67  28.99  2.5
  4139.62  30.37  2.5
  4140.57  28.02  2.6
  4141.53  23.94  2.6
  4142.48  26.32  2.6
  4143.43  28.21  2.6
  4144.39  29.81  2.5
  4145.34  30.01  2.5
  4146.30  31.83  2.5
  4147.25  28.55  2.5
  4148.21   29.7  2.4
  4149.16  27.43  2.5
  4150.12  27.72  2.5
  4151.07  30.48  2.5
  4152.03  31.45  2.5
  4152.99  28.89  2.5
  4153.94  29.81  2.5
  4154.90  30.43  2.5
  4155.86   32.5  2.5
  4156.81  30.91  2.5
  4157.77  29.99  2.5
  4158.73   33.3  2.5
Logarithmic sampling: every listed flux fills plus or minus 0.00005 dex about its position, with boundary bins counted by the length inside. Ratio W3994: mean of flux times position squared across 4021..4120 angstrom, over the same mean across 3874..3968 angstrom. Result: 1.28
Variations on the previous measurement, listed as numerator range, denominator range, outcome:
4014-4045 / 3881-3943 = 1.39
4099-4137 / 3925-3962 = 1.30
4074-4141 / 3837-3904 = 1.22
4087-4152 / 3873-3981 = 1.30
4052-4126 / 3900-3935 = 1.29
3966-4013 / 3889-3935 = 1.15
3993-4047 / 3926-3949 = 1.50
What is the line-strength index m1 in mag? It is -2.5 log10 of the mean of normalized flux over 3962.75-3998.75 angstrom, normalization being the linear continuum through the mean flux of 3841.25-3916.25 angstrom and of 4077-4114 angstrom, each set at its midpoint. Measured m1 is 0.116 mag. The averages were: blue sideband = 25.6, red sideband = 26.3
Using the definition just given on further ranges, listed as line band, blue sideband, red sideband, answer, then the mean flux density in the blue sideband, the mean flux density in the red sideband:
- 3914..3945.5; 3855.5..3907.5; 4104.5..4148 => 0.18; 25.4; 26.9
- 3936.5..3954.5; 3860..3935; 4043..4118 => -0.06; 24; 27.3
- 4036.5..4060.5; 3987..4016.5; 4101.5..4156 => -0.05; 28.6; 27.5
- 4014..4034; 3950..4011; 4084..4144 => -0.19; 24.8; 26.8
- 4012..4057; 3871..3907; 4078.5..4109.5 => -0.16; 23.8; 26.5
